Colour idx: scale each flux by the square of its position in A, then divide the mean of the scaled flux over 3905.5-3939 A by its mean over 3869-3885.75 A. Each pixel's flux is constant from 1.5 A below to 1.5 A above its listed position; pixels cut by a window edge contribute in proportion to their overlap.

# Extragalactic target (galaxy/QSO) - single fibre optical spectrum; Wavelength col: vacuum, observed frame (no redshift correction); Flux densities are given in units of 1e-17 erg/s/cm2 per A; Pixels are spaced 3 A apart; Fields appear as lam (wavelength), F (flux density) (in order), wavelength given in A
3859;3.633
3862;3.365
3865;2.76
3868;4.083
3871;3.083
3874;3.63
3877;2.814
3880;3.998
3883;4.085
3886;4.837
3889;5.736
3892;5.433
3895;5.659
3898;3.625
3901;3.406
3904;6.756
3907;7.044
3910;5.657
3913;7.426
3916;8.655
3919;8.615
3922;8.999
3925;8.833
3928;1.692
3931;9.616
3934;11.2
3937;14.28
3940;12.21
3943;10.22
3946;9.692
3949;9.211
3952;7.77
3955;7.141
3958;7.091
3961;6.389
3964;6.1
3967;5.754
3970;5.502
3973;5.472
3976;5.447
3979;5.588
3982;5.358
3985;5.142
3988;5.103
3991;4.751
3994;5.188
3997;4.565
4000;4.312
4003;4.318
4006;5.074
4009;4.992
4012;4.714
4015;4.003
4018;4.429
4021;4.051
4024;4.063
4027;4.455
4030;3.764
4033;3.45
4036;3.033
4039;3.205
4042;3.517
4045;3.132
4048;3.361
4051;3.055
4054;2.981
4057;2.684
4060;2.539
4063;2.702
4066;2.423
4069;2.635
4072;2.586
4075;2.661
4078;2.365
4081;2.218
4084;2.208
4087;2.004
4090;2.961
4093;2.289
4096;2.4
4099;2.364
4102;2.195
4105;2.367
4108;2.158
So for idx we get 2.37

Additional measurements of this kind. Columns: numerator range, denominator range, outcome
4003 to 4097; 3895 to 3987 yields 0.47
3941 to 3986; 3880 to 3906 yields 1.44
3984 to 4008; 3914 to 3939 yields 0.55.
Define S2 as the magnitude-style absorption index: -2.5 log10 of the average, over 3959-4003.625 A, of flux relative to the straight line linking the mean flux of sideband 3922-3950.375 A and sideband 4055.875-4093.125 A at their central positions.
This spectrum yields 0.35 mag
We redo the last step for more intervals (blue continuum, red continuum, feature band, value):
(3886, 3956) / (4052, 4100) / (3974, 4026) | 0.06 mag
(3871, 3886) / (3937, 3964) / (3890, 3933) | -0.08 mag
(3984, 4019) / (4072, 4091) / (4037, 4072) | 0.10 mag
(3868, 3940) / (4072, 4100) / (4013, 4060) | -0.01 mag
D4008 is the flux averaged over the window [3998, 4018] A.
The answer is 4.56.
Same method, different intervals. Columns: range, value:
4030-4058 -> 3.2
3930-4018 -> 6.71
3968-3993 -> 5.3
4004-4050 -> 3.94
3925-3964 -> 8.77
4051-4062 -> 2.78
